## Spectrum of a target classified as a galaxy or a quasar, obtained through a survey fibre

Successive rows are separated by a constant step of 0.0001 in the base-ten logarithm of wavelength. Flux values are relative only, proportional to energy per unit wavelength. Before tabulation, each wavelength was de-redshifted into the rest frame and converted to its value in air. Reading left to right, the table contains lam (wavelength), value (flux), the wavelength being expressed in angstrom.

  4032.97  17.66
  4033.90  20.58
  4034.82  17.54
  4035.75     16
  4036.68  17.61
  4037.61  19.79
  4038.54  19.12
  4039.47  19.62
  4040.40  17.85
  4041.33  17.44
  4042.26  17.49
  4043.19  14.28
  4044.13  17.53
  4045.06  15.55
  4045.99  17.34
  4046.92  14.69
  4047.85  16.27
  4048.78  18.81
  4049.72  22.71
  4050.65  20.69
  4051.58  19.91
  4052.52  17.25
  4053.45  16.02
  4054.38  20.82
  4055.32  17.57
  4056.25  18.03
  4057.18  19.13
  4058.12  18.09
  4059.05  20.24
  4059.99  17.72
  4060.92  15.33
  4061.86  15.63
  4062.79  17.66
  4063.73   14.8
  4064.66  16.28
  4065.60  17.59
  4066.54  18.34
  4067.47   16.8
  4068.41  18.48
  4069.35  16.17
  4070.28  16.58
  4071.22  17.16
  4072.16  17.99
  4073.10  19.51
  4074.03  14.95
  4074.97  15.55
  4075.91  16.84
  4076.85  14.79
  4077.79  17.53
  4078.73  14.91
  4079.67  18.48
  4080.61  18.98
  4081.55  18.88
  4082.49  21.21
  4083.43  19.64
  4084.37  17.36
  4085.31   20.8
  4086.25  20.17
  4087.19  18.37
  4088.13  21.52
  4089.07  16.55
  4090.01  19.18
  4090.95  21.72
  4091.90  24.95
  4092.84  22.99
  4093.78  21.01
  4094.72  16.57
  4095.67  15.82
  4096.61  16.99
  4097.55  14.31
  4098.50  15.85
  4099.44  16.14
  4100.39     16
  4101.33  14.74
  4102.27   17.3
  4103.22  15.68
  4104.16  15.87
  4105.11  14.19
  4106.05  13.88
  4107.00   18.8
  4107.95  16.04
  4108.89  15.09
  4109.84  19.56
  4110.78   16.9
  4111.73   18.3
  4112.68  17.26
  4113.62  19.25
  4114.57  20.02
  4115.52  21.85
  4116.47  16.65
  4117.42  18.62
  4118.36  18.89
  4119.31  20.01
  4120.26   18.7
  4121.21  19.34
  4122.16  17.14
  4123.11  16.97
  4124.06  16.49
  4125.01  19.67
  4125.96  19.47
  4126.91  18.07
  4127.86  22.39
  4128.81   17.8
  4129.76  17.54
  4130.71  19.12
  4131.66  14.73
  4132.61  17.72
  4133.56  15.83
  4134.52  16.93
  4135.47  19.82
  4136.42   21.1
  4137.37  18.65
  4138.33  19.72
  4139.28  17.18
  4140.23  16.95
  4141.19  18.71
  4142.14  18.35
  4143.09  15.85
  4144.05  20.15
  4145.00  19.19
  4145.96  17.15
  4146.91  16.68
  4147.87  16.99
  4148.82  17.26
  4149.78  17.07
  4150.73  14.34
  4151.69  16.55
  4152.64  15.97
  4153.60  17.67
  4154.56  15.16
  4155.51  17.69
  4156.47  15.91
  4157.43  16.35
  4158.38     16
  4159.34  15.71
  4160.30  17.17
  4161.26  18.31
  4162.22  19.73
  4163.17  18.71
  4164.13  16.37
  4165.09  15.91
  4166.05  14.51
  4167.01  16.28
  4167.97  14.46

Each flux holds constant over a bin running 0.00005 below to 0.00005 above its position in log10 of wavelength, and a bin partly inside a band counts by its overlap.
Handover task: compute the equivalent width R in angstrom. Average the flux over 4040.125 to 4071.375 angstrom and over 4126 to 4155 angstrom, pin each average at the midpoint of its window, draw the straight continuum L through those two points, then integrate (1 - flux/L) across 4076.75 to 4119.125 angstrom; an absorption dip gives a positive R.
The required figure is -1.0 angstrom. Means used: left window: 17.5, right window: 17.7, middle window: 18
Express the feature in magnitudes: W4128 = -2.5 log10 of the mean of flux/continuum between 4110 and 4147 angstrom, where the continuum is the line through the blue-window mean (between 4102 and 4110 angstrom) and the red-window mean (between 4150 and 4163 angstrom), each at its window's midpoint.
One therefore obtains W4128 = -0.12 mag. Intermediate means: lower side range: 16.1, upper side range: 16.7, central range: 18.4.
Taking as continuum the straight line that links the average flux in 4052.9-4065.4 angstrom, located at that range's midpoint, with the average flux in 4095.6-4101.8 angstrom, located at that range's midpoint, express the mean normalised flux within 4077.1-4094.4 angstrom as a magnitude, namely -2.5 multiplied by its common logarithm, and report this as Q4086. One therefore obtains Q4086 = -0.20 mag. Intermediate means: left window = 17.5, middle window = 19.6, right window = 15.7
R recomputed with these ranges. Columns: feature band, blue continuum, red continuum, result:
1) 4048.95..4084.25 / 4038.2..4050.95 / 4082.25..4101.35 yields 0.8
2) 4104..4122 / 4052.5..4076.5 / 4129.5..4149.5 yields -0.2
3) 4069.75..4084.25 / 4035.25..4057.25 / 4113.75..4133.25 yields 0.5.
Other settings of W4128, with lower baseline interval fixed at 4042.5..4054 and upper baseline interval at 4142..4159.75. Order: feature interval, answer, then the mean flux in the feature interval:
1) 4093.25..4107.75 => 0.06 mag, 16.2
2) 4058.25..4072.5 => 0.02 mag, 17.1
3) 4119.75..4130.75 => -0.09 mag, 18.5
